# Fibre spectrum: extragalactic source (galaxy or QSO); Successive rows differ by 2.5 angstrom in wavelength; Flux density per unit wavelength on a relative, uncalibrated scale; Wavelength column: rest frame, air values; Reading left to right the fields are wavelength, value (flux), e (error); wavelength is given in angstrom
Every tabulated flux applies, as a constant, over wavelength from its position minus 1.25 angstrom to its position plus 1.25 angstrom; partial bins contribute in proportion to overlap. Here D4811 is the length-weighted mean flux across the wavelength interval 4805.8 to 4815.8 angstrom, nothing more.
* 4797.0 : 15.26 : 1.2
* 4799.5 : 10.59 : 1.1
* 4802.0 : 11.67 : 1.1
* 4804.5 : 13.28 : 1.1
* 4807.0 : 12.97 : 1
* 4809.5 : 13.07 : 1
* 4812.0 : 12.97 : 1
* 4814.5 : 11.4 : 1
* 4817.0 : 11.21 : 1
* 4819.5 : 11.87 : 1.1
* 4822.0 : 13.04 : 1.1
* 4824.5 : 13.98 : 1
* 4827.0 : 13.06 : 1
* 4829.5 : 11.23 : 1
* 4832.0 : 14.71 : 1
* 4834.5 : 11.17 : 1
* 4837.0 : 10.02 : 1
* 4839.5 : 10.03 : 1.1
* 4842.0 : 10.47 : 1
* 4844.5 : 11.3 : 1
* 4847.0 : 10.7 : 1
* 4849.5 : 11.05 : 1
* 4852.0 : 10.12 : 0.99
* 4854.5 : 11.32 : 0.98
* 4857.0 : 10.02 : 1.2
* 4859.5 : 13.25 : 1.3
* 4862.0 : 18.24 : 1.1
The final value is 12.6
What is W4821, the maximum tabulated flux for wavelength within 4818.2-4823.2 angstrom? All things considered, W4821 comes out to 13.04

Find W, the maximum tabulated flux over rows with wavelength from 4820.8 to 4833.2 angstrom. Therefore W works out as 14.71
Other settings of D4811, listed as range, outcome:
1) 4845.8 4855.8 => 10.8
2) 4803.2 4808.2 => 13.1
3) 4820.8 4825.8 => 13.5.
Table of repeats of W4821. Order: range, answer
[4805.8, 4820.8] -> 13.07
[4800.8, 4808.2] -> 13.28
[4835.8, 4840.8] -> 10.03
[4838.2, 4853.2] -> 11.3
